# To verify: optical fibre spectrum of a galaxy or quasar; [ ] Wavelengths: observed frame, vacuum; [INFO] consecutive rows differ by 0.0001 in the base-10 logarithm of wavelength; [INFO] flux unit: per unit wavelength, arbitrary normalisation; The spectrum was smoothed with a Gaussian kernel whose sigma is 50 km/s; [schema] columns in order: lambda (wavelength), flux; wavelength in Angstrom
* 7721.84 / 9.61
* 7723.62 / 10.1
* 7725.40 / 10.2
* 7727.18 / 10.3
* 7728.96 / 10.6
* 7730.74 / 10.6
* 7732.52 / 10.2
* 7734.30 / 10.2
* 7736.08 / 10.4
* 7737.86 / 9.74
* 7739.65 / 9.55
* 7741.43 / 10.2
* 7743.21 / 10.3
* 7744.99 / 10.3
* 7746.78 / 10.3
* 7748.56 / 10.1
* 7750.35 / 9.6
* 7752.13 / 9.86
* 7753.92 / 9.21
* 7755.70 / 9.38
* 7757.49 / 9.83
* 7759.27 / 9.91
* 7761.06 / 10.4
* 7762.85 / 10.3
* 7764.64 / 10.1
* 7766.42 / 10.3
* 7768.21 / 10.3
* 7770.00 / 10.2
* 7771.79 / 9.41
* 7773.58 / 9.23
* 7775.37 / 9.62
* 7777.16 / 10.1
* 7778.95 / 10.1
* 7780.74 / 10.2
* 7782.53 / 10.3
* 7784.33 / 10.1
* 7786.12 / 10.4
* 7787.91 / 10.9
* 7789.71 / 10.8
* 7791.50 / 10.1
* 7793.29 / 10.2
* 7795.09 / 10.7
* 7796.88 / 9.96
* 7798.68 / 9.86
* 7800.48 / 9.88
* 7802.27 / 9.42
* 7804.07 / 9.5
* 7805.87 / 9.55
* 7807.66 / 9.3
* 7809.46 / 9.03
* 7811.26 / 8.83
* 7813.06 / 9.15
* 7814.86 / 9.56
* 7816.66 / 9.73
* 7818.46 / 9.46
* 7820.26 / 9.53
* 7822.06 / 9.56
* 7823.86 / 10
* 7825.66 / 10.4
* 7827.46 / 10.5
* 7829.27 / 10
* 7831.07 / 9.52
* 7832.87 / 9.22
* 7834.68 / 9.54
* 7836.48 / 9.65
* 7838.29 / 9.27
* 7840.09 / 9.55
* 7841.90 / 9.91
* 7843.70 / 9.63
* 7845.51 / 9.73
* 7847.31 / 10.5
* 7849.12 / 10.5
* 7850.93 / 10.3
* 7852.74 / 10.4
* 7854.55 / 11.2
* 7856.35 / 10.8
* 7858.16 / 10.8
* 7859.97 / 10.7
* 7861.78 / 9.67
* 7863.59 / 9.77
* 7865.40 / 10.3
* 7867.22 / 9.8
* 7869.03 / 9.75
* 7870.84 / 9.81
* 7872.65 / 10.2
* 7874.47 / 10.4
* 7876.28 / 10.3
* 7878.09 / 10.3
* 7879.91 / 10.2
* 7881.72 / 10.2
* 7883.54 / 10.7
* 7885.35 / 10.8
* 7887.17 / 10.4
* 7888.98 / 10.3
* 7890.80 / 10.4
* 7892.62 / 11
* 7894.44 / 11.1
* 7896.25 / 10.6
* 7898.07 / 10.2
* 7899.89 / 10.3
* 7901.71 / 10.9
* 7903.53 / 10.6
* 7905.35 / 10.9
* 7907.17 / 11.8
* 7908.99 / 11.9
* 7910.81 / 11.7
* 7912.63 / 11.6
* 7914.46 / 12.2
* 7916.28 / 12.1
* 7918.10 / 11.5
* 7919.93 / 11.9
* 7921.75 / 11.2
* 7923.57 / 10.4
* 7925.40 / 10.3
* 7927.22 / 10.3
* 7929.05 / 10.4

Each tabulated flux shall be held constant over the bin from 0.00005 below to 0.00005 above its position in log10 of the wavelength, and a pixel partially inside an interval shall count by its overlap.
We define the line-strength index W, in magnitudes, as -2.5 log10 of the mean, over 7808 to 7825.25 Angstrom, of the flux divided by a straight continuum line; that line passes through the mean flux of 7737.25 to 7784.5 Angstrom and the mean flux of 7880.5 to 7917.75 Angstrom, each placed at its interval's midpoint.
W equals 0.101 mag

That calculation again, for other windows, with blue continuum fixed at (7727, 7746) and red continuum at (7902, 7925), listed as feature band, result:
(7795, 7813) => 0.12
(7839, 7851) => 0.10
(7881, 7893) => 0.07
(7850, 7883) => 0.09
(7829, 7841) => 0.15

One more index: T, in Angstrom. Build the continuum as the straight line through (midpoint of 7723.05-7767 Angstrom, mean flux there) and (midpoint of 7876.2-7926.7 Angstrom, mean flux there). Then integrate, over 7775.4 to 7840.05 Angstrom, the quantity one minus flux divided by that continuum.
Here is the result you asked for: 3.6 Angstrom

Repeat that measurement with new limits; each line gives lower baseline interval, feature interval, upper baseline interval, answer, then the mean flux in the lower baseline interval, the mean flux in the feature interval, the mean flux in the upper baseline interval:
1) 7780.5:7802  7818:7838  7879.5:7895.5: 1.2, 10.3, 9.75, 10.6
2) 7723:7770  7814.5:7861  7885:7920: 2.9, 10.1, 10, 11.1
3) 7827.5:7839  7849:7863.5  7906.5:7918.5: -0.4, 9.6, 10.5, 11.8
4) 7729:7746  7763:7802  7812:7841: -0.8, 10.2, 10.1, 9.66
